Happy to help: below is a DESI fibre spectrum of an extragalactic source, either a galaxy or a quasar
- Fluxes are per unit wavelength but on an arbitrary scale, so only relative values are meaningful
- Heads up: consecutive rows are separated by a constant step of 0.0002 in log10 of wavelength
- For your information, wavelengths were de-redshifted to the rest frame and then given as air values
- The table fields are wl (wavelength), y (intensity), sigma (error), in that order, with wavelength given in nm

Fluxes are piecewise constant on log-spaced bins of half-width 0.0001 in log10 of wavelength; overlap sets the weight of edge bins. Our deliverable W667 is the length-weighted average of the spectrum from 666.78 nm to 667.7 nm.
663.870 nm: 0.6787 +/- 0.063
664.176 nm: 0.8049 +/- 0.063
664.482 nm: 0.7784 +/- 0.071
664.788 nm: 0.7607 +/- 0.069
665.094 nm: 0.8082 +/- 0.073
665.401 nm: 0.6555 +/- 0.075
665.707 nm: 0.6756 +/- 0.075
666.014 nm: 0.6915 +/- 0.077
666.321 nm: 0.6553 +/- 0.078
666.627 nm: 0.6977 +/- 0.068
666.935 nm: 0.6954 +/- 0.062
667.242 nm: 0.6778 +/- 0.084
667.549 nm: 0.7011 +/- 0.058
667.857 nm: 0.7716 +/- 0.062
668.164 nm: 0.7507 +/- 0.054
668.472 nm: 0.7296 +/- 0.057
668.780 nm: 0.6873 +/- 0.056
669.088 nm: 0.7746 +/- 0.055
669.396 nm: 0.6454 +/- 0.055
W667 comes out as 0.691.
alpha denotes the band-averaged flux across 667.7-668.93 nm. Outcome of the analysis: 0.735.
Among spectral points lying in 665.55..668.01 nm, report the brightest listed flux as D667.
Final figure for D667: 0.7716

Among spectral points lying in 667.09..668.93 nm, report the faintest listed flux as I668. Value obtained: 0.6778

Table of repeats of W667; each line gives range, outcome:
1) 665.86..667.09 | 0.685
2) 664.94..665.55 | 0.732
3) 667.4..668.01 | 0.736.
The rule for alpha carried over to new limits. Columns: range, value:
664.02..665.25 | 0.787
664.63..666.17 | 0.718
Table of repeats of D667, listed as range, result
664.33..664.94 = 0.7784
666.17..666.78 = 0.6977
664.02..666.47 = 0.8082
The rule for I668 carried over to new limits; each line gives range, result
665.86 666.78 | 0.6553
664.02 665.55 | 0.6555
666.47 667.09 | 0.6954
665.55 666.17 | 0.6756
